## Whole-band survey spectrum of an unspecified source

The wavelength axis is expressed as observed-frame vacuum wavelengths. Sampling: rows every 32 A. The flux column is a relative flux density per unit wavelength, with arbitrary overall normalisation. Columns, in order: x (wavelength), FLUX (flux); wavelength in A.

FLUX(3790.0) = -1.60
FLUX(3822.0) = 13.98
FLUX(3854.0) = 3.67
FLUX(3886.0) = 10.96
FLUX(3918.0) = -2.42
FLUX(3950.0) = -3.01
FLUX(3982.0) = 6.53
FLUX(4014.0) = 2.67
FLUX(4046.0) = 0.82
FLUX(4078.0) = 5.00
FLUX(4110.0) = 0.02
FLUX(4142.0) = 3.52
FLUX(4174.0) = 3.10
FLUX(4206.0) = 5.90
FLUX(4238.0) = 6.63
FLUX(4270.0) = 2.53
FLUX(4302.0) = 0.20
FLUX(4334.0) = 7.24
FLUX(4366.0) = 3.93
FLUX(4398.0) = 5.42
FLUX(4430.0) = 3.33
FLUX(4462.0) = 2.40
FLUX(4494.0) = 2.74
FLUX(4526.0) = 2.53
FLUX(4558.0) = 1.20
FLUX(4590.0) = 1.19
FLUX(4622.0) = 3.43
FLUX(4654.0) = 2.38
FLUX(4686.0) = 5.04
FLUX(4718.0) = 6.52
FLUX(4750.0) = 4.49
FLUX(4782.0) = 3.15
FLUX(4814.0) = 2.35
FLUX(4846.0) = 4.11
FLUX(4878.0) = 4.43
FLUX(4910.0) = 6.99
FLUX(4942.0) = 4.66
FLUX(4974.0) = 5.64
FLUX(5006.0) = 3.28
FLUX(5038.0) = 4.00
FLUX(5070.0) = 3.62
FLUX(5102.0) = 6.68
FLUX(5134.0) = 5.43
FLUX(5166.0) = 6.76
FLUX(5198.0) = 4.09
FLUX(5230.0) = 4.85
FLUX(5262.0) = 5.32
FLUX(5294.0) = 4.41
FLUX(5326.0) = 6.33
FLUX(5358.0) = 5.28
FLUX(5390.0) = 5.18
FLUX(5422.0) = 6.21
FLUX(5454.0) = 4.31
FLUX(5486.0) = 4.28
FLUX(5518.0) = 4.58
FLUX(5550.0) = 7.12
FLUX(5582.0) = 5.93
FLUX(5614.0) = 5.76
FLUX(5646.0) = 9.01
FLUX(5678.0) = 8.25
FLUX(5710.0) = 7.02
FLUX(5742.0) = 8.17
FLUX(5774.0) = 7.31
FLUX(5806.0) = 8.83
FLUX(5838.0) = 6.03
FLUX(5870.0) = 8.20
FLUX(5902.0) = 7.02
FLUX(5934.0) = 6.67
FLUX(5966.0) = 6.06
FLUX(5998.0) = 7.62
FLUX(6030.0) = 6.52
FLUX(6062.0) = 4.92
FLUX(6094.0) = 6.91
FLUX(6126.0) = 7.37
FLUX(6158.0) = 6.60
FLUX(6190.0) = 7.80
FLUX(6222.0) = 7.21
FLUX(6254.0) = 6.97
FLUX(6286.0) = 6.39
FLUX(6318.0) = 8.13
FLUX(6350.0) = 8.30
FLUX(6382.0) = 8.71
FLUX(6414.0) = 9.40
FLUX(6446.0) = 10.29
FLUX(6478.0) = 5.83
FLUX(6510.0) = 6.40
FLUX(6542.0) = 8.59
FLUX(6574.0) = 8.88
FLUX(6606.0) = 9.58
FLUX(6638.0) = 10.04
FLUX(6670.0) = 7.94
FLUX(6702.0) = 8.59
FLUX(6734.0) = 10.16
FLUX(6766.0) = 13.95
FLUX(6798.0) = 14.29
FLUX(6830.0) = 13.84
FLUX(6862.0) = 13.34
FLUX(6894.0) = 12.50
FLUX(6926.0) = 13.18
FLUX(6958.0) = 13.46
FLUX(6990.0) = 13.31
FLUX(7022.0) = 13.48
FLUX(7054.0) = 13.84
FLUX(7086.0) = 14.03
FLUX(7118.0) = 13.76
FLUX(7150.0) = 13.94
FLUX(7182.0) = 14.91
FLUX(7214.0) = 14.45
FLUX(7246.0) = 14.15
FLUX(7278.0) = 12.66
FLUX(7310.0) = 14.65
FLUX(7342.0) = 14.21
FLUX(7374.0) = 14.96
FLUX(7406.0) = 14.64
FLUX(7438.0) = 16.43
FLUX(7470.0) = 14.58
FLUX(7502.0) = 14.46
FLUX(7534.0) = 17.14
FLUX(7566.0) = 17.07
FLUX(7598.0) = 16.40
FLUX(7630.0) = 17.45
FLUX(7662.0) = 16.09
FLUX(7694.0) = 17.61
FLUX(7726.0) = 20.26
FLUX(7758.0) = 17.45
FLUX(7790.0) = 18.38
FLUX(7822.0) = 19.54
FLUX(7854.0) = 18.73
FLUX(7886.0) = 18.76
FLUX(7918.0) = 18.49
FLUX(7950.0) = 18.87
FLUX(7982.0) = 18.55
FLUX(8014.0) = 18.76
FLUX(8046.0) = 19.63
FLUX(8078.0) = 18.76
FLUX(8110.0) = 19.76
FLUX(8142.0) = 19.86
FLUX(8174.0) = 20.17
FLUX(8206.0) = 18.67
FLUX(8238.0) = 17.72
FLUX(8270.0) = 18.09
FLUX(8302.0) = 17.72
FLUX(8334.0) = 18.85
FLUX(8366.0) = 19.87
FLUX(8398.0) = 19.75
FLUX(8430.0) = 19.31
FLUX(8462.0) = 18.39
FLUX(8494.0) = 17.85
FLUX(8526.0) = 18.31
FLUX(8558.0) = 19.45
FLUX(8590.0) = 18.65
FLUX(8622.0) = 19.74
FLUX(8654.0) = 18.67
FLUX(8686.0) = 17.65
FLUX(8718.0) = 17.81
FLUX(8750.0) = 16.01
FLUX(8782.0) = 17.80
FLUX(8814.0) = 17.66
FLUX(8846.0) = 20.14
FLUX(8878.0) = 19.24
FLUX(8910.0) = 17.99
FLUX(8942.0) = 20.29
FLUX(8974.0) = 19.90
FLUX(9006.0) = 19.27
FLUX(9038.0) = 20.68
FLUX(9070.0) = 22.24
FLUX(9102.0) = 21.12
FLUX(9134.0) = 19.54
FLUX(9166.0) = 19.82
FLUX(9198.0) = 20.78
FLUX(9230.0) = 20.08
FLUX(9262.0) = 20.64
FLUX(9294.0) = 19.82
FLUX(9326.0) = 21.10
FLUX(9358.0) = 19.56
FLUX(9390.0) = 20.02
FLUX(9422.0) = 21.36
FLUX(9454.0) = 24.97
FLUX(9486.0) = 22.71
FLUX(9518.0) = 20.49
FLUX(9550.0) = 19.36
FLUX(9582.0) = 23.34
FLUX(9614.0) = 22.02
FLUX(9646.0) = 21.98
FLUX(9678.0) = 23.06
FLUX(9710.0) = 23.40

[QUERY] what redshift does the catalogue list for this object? 0.69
